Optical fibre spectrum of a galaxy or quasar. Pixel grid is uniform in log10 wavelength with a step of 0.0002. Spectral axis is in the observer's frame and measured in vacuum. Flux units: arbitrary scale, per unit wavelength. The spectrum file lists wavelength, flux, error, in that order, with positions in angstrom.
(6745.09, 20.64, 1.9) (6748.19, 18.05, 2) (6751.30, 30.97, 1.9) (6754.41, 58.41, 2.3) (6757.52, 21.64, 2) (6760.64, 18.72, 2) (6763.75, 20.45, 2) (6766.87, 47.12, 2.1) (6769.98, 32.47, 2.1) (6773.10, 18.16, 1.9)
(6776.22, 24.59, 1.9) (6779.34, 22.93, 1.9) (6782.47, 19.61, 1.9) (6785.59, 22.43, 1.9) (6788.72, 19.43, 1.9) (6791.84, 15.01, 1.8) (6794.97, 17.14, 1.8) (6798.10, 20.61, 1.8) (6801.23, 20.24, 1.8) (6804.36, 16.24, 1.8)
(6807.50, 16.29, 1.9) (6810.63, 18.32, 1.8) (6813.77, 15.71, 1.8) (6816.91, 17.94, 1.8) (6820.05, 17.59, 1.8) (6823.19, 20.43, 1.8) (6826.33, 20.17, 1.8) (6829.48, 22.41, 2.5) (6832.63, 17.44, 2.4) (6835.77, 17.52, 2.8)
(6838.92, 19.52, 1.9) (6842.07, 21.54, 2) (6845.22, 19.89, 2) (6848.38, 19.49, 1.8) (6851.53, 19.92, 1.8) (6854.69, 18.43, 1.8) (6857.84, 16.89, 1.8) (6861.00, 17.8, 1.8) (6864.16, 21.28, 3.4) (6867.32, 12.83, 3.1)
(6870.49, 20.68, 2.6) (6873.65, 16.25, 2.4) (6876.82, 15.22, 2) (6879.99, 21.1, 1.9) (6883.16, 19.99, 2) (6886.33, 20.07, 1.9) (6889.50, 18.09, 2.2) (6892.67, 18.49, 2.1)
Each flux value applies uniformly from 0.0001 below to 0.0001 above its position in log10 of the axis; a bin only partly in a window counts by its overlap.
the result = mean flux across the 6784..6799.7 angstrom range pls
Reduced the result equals 18.9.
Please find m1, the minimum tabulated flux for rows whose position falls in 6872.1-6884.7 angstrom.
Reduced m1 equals 15.22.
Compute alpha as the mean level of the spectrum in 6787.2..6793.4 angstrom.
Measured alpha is 17.2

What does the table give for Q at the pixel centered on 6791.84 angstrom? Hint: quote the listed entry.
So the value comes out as 15.01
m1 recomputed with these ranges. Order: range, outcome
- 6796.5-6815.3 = 15.71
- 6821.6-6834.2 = 17.44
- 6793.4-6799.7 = 17.14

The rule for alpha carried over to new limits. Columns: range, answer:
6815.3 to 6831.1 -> 19.7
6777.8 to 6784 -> 21.2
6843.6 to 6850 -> 19.7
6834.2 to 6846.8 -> 19.6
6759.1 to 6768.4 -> 28.7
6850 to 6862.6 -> 18.3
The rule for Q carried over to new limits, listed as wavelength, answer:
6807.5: 16.29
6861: 17.8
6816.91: 17.94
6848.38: 19.49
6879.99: 21.1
